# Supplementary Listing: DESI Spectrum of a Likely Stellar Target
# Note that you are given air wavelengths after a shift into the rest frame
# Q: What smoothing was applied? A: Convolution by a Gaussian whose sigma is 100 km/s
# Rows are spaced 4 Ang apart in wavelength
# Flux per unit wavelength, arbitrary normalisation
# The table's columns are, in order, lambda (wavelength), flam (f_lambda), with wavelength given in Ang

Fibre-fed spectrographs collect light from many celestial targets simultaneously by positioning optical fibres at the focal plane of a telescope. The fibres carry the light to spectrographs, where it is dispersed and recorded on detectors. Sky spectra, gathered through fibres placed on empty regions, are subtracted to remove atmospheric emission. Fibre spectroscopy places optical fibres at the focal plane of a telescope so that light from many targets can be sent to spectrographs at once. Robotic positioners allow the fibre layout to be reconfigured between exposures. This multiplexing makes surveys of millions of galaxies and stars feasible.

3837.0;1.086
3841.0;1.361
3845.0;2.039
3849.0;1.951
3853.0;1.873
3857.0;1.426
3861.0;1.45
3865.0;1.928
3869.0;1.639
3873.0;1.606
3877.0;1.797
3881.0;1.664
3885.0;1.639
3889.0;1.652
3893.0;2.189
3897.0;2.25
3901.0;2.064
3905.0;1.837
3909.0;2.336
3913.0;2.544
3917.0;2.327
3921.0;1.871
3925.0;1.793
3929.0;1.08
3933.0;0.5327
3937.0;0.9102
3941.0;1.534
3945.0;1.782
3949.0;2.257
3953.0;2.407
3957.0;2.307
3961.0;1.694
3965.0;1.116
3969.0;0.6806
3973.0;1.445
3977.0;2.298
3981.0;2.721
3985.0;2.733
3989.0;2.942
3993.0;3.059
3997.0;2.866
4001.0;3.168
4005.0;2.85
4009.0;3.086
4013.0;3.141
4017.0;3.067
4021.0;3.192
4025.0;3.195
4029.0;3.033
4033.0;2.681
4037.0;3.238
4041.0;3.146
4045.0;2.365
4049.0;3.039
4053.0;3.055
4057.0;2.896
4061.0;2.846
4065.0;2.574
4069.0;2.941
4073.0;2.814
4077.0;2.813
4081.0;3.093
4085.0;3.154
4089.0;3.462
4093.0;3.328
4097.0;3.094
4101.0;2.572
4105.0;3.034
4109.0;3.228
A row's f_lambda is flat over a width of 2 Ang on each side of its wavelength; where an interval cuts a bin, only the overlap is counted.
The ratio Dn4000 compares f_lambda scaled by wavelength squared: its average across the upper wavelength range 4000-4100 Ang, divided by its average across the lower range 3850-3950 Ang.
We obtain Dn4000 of 1.85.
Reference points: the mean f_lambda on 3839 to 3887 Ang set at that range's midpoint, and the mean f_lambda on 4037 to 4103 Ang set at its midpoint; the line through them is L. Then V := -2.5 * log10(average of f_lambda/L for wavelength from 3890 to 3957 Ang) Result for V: 0.101 mag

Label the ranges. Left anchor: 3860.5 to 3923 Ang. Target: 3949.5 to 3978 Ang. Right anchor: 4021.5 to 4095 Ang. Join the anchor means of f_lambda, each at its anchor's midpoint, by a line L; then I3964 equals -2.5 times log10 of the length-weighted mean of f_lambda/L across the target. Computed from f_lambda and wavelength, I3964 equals 0.356 mag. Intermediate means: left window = 1.94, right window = 2.99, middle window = 1.72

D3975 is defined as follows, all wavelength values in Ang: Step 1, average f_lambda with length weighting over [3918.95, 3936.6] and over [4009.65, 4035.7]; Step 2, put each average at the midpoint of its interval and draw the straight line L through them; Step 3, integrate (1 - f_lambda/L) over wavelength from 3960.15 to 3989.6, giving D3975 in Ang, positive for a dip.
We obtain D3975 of 3.9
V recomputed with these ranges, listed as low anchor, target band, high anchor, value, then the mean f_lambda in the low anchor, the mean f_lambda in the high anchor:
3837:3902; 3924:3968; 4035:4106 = 0.39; 1.76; 2.97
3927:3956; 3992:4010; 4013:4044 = -0.17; 1.53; 3.06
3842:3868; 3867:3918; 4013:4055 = 0.04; 1.76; 3.01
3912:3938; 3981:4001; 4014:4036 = -0.15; 1.57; 3.05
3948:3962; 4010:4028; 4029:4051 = -0.15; 2.19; 2.91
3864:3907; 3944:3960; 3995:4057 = 0.10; 1.84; 3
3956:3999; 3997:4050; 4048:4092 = -0.18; 2.17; 2.98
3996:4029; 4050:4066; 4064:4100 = 0.06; 3.07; 3.03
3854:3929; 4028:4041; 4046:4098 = -0.09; 1.87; 2.99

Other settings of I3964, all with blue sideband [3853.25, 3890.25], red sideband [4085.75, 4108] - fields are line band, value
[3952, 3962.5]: 0.036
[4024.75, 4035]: -0.100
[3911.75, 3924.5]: -0.119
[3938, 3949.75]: 0.220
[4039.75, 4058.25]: -0.035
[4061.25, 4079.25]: 0.053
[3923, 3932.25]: 0.461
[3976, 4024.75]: -0.185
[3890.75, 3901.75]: -0.194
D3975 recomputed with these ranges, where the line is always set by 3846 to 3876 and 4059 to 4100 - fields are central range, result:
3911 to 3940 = 6.9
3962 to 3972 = 5.6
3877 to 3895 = 0.7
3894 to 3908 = -1.0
